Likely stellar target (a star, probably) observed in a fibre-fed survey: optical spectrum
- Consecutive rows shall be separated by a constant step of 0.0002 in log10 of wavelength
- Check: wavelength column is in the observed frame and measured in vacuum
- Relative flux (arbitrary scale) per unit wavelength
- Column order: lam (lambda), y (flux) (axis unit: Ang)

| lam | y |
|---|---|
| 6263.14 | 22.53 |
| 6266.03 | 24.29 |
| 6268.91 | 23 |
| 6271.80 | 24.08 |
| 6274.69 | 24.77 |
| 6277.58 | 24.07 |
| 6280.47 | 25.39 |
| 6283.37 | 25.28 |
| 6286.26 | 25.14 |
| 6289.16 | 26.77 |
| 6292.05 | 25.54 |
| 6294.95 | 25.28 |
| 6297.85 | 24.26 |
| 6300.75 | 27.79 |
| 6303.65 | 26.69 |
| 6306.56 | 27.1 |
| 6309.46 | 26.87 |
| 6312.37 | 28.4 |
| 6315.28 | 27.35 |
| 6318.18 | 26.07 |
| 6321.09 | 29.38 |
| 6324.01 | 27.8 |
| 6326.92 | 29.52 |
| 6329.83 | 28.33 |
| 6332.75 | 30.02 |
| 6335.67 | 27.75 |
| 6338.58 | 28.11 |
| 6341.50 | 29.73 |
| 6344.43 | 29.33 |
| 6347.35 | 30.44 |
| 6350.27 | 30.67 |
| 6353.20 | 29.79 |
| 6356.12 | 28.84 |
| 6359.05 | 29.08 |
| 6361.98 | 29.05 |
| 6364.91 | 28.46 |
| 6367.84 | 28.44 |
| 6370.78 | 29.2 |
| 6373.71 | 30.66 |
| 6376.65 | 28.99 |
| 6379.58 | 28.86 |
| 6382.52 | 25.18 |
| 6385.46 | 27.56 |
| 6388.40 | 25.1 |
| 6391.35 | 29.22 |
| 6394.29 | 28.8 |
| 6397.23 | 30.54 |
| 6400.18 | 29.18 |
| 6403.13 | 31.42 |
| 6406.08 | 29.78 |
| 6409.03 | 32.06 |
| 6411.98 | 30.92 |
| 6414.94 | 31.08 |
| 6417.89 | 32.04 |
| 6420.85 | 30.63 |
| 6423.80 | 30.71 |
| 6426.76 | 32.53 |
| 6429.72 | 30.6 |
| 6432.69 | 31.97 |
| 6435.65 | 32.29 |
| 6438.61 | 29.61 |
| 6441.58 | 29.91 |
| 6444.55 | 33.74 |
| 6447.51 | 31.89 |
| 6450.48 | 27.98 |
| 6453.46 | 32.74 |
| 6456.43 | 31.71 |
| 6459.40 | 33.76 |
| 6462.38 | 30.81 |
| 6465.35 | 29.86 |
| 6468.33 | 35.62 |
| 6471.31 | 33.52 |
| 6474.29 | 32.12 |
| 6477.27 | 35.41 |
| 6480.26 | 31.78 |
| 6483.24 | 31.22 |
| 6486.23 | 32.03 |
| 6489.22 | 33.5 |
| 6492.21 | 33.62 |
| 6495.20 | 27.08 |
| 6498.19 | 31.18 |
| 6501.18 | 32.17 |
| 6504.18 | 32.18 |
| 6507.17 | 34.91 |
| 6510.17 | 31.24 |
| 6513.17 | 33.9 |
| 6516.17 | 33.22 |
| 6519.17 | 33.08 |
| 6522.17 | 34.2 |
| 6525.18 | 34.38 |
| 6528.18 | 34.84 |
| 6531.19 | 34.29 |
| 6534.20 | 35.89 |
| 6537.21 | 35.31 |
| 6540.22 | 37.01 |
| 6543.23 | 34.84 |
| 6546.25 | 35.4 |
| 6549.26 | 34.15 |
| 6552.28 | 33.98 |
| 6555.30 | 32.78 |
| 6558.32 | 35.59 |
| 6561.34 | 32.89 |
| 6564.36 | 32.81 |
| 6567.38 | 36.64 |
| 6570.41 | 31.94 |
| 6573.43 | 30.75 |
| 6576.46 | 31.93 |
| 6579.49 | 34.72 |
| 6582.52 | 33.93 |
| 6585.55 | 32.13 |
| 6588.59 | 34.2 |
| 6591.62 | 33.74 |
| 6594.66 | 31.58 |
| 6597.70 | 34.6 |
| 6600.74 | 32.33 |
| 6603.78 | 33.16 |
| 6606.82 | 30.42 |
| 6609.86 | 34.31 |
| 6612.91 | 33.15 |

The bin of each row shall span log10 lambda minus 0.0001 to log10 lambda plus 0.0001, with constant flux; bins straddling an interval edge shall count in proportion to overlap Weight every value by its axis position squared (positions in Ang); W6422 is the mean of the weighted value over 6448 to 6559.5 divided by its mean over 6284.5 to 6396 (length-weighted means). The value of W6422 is 1.24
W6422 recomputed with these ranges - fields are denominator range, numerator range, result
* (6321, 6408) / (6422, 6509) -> 1.14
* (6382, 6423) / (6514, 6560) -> 1.22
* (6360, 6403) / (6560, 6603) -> 1.23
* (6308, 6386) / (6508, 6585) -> 1.26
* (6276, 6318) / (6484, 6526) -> 1.33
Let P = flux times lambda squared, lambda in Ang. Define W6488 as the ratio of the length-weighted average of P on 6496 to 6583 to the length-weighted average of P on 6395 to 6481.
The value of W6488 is 1.1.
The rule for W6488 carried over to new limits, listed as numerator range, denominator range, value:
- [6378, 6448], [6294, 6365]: 1.10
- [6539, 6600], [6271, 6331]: 1.38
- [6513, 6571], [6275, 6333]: 1.38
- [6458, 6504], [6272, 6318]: 1.31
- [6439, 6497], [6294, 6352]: 1.19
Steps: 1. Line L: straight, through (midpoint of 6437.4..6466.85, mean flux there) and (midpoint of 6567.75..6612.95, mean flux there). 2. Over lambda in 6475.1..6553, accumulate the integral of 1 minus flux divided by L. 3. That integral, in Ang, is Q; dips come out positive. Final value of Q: -3.61 Ang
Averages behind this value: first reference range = 31.2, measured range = 33.5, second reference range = 32.9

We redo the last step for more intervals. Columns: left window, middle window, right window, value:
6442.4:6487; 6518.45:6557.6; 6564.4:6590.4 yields -2.1 Ang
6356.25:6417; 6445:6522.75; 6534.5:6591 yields -1.2 Ang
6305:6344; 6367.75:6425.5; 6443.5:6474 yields 1.5 Ang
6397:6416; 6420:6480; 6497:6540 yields 0.0 Ang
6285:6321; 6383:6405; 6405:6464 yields 0.9 Ang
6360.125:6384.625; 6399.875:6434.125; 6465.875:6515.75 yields -1.2 Ang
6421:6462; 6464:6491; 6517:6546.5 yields 0.0 Ang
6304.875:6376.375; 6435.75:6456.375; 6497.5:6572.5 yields 0.3 Ang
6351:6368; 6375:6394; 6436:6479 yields 1.4 Ang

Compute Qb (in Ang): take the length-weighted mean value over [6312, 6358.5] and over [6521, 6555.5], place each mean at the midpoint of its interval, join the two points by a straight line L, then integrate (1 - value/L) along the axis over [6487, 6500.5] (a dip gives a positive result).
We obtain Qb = 0.84 Ang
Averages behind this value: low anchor 28.9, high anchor 34.8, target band 31.4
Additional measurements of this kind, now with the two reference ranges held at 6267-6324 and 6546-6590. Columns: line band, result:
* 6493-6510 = 0.07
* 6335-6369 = -2.00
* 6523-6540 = -1.33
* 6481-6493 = -0.45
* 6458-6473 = -0.98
